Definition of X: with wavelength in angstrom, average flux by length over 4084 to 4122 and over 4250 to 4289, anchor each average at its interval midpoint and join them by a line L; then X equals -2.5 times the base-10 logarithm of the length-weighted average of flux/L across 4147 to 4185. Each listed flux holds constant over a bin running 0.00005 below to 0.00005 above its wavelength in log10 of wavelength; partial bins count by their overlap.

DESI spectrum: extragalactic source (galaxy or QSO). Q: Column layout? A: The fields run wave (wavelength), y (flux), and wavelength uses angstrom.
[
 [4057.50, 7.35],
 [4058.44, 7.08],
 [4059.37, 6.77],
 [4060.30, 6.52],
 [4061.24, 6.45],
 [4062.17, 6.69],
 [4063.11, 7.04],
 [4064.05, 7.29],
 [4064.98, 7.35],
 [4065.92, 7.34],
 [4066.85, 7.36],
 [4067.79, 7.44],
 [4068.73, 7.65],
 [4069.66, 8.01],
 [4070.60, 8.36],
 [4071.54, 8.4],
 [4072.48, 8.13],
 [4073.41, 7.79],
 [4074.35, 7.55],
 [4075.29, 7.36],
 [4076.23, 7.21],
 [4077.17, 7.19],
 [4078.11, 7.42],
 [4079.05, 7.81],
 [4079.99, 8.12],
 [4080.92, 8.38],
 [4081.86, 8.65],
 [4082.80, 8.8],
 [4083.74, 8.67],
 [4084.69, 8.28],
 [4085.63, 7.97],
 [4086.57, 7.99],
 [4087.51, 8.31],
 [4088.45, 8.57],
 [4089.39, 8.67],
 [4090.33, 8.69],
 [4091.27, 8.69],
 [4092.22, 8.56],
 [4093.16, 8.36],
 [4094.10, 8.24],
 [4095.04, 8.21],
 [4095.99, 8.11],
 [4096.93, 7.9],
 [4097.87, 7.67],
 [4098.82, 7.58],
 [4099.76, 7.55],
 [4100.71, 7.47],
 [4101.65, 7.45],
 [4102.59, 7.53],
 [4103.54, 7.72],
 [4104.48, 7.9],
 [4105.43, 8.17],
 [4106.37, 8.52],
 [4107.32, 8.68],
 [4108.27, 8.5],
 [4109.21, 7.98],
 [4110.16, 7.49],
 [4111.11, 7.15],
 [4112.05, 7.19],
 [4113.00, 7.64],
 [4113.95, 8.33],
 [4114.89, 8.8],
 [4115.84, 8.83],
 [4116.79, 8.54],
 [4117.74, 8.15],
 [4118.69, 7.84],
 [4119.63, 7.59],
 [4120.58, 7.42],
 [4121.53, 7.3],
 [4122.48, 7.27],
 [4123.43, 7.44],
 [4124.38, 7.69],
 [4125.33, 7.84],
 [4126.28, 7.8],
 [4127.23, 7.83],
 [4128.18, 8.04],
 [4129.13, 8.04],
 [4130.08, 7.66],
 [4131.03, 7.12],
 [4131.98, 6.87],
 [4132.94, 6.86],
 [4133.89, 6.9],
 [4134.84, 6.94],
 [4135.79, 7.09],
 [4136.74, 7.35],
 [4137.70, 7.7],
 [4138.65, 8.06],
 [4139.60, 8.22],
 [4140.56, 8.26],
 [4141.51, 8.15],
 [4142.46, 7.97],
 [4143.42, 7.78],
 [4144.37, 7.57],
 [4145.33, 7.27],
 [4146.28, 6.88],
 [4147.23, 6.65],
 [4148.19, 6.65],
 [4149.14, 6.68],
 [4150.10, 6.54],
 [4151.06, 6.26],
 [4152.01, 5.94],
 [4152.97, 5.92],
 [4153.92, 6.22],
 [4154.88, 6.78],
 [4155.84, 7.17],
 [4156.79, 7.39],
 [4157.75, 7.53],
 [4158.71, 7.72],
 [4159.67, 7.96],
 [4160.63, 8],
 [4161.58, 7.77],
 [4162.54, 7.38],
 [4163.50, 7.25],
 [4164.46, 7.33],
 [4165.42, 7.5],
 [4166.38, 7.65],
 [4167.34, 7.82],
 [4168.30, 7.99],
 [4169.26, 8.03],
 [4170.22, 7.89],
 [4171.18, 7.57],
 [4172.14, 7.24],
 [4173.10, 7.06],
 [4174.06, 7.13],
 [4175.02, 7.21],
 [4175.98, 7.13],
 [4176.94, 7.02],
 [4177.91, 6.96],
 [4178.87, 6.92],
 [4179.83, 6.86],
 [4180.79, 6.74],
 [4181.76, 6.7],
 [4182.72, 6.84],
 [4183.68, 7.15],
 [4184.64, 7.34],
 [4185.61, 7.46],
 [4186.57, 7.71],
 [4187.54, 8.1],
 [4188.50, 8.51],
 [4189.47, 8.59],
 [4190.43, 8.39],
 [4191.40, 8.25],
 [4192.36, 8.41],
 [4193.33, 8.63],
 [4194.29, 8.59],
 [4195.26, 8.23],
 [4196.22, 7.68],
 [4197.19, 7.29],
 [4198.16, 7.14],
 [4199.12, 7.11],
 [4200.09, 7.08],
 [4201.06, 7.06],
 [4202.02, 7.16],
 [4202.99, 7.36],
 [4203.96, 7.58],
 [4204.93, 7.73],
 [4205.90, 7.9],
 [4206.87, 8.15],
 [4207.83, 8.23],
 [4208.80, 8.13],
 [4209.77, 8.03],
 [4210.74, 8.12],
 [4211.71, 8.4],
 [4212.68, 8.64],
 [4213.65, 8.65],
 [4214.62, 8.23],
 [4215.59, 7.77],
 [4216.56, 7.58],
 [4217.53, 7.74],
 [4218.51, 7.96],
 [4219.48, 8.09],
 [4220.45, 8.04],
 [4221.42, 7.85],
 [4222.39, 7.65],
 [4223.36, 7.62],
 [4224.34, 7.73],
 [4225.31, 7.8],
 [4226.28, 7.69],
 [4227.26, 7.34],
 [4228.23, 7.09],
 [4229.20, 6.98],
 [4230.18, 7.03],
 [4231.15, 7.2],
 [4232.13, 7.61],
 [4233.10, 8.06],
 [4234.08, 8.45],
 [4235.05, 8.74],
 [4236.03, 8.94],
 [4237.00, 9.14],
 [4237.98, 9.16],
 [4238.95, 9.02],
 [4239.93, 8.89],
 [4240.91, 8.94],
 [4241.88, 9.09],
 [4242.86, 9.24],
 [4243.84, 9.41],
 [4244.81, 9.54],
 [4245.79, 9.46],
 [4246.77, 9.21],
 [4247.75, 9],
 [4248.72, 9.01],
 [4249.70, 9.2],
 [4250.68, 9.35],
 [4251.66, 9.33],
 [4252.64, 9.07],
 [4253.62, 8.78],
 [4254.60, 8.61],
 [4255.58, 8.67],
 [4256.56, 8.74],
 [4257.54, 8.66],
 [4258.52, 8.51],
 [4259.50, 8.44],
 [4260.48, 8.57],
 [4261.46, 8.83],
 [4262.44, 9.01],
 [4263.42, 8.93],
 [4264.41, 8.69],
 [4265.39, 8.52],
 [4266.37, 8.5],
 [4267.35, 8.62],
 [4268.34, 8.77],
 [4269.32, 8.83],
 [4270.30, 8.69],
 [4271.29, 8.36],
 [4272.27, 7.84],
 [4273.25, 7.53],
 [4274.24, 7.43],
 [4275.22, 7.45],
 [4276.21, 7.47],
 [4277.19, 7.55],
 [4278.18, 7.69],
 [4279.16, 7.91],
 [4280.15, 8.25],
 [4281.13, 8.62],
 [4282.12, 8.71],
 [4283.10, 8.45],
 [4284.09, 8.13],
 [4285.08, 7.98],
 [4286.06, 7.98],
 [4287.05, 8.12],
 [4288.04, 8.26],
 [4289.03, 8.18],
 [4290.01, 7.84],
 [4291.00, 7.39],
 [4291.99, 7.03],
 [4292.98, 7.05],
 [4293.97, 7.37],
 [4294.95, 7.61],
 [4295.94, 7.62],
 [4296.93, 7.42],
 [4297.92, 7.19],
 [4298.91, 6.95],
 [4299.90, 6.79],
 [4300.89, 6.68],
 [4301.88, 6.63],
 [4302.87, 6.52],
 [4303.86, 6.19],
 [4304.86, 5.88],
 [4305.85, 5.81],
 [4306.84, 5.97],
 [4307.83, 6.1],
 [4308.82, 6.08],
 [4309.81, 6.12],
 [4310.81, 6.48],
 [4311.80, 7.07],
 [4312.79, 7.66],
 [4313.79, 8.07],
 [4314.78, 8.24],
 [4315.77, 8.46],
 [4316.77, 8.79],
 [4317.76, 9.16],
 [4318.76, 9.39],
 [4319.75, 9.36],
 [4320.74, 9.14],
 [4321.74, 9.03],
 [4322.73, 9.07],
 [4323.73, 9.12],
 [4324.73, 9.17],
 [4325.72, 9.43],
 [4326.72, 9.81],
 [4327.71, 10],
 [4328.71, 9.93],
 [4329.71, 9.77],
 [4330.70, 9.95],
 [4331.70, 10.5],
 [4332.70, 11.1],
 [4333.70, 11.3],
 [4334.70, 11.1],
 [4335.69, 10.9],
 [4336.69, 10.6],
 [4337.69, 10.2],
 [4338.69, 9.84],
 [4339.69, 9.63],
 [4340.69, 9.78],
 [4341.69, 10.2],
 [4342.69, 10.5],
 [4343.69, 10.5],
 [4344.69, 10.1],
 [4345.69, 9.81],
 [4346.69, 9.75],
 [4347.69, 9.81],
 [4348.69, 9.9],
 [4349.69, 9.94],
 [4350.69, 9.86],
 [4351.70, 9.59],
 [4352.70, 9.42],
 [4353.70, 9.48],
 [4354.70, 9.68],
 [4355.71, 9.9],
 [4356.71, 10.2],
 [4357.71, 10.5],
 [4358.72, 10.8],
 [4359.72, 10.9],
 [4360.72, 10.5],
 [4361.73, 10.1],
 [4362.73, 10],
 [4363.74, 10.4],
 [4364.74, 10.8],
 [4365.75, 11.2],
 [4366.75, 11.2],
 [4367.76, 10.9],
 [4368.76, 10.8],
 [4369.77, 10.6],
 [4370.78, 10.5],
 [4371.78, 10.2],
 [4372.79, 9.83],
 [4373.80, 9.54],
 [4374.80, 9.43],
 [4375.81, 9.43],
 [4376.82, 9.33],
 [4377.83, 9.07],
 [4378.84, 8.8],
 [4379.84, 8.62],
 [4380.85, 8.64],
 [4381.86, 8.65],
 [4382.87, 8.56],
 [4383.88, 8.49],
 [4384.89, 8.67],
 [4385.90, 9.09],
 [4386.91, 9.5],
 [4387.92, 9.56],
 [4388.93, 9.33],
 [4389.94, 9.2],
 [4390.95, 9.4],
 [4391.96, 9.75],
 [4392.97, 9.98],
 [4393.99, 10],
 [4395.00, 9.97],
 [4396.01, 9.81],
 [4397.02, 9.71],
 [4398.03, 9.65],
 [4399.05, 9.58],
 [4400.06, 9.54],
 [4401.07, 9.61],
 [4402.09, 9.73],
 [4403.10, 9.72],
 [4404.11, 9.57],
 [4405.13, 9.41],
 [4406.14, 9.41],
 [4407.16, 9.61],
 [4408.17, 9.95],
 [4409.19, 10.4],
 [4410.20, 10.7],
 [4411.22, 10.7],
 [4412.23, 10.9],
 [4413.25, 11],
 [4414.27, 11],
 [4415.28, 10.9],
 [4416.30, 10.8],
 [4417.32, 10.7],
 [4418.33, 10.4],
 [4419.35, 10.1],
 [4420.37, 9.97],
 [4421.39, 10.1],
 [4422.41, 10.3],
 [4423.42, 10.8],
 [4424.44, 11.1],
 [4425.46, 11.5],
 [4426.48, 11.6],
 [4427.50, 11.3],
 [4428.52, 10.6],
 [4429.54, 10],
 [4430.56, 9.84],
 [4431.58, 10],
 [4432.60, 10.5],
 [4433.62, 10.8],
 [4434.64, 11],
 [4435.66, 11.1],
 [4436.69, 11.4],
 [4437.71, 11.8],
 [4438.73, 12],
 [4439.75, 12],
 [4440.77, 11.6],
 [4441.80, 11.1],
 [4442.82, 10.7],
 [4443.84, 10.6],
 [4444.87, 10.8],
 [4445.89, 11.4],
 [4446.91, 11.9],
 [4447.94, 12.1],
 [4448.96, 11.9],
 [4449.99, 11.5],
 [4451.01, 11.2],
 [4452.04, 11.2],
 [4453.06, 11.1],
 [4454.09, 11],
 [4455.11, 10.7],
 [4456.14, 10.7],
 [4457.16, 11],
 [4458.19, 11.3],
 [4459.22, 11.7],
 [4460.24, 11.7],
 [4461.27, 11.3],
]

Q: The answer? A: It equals 0.146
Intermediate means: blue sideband 8.04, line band 7.15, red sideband 8.41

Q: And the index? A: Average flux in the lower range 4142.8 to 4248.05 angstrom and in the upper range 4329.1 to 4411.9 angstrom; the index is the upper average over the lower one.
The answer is 1.28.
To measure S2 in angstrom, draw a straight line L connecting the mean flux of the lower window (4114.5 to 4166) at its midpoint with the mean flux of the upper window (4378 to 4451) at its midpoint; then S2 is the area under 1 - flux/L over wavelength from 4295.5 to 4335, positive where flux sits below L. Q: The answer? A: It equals 4.5 angstrom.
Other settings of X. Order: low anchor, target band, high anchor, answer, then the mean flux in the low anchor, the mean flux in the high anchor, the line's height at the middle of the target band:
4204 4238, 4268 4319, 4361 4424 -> 0.16 mag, 7.96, 9.9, 8.78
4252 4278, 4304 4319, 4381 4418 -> 0.23 mag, 8.42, 9.79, 8.89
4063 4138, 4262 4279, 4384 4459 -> 0.13 mag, 7.84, 10.5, 9.25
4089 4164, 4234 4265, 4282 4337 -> -0.12 mag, 7.63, 8.22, 8.02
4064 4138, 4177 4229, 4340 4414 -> 0.12 mag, 7.85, 9.86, 8.6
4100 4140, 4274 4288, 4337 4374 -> 0.18 mag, 7.73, 10.2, 9.41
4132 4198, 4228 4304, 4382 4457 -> 0.05 mag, 7.42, 10.4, 8.61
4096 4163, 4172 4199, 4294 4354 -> 0.05 mag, 7.55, 8.77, 7.9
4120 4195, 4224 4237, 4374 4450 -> 0.06 mag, 7.44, 10.2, 8.24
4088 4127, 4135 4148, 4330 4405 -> 0.09 mag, 7.97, 9.9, 8.23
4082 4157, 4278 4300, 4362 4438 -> 0.17 mag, 7.7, 10.1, 9.14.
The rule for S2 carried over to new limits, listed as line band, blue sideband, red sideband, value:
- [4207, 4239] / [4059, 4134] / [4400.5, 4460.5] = 3.35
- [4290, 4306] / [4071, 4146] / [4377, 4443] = 4.06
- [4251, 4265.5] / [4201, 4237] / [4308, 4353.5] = -0.63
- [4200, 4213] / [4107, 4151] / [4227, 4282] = 0.51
